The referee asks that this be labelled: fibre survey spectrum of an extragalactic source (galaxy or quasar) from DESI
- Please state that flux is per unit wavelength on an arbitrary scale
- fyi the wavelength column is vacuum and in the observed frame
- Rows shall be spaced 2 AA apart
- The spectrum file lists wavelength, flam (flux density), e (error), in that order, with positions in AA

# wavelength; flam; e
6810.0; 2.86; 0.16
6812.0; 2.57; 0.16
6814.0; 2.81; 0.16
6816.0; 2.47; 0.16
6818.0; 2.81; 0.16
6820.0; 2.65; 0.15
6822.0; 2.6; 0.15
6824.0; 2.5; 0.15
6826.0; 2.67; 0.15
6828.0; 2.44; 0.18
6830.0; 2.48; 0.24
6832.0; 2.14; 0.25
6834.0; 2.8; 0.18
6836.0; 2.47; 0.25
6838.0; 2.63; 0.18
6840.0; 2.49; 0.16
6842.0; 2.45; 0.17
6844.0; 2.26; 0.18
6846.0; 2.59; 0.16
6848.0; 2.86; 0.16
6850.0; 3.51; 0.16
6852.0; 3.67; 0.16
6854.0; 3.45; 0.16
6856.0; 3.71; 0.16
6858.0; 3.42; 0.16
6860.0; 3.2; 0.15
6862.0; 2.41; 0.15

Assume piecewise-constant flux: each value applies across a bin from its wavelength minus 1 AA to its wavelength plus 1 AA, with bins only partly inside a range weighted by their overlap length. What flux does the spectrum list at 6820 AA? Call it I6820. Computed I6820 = 2.65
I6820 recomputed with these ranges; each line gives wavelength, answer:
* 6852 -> 3.67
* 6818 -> 2.81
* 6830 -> 2.48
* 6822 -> 2.6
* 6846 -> 2.59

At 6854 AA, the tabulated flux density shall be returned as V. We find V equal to 3.45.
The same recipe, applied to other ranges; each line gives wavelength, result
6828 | 2.44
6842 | 2.45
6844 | 2.26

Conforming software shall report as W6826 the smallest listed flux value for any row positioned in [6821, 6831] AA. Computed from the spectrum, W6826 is 2.44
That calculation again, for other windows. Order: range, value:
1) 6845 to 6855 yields 2.59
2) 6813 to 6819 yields 2.47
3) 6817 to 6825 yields 2.5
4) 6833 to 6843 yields 2.45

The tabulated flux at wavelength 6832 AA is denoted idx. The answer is 2.14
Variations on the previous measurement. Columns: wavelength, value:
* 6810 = 2.86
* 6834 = 2.8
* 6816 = 2.47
